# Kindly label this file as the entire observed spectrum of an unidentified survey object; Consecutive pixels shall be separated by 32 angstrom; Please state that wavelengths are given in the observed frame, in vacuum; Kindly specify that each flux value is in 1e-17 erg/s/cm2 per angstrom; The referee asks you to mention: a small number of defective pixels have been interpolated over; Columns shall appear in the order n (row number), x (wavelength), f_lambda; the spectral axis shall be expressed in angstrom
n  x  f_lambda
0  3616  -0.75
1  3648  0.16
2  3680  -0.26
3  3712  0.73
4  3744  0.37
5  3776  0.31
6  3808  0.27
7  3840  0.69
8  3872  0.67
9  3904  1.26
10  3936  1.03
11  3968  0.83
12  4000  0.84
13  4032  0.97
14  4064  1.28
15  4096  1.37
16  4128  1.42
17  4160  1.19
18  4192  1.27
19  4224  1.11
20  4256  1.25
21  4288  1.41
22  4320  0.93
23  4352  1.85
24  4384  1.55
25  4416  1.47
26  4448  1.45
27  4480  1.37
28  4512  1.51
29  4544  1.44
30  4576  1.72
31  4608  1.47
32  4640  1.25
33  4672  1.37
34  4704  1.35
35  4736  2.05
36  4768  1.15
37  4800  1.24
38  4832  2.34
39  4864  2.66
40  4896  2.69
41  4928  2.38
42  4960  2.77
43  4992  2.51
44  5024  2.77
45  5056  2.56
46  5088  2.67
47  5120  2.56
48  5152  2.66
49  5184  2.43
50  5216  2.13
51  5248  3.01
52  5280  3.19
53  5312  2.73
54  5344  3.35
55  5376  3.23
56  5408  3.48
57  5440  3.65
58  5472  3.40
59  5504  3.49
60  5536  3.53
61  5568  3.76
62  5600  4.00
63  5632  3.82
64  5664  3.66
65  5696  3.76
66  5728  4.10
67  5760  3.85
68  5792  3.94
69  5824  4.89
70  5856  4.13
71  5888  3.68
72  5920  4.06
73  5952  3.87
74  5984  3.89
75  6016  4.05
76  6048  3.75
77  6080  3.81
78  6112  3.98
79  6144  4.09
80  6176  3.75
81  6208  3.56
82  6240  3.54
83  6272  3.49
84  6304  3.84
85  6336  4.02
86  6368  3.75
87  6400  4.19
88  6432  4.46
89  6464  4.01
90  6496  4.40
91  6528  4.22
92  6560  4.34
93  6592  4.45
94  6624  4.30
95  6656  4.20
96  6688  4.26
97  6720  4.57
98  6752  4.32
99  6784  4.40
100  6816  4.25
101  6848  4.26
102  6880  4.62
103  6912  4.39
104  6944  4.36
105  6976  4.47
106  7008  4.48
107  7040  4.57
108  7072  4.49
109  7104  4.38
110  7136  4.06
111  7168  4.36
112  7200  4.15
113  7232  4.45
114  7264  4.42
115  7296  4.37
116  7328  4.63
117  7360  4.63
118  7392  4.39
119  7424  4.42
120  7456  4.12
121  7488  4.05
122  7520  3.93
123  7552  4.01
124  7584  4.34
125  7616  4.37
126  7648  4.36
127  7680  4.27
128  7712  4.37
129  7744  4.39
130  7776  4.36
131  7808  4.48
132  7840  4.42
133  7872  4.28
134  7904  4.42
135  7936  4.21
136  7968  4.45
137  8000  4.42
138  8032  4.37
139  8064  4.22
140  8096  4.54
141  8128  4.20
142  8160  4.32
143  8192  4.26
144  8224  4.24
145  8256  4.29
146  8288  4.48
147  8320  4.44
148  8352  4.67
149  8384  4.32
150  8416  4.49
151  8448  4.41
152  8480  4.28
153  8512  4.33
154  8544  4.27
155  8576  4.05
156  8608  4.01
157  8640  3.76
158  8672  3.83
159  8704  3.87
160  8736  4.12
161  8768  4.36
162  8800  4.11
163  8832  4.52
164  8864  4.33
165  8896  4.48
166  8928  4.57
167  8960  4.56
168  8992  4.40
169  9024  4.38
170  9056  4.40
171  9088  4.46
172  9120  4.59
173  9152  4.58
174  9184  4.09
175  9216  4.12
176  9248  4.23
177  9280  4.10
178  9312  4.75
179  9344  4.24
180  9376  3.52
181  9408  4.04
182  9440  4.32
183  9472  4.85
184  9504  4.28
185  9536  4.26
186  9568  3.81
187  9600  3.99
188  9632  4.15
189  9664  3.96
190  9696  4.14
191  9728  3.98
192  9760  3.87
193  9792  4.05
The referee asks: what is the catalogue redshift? 0.21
